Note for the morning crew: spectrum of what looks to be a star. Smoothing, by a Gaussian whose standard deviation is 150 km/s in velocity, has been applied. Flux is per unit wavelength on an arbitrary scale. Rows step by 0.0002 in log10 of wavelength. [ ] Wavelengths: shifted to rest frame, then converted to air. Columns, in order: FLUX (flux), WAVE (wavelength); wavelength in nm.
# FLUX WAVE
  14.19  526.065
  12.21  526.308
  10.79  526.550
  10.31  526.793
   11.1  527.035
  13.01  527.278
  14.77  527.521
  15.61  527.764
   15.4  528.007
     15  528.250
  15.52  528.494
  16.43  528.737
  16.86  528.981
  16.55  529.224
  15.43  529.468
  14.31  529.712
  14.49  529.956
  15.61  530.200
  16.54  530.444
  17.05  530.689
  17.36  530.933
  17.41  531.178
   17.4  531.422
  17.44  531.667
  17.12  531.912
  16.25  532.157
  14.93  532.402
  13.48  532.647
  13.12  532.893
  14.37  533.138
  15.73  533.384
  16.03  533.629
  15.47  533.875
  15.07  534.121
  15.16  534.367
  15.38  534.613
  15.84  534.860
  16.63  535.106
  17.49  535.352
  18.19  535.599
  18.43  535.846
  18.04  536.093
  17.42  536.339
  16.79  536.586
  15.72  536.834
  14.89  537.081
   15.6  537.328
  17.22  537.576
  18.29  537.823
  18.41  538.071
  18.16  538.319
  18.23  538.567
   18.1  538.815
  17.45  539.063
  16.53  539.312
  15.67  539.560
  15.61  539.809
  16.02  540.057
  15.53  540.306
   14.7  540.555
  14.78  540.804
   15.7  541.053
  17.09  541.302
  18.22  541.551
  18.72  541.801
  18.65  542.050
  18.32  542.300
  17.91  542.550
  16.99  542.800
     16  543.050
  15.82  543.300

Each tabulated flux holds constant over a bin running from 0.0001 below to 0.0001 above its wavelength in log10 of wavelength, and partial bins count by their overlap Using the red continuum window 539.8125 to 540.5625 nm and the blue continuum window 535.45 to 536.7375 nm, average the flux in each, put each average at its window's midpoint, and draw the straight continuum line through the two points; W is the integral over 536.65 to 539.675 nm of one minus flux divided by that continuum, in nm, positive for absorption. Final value -0.08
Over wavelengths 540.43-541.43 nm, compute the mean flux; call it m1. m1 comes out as 15.6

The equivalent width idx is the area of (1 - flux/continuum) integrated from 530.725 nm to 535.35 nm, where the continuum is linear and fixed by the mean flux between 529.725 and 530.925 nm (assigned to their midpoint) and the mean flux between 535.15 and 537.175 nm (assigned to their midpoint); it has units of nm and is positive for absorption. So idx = 0.172 nm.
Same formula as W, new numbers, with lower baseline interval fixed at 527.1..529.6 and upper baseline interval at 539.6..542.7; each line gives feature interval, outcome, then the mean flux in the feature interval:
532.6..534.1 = 0.10 nm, 14.8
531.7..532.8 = 0.02 nm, 15.5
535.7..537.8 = -0.08 nm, 16.9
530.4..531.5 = -0.11 nm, 17.2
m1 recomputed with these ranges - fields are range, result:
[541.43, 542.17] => 18.5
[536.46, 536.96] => 16.2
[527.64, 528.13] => 15.5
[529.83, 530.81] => 15.9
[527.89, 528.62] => 15.3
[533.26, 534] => 15.7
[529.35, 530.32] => 15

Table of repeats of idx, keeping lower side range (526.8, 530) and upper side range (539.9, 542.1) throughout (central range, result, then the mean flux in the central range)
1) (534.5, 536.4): -0.17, 17.2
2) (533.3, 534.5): 0.01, 15.5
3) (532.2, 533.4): 0.08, 14.3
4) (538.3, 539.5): -0.10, 17.5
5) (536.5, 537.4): 0.01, 15.7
